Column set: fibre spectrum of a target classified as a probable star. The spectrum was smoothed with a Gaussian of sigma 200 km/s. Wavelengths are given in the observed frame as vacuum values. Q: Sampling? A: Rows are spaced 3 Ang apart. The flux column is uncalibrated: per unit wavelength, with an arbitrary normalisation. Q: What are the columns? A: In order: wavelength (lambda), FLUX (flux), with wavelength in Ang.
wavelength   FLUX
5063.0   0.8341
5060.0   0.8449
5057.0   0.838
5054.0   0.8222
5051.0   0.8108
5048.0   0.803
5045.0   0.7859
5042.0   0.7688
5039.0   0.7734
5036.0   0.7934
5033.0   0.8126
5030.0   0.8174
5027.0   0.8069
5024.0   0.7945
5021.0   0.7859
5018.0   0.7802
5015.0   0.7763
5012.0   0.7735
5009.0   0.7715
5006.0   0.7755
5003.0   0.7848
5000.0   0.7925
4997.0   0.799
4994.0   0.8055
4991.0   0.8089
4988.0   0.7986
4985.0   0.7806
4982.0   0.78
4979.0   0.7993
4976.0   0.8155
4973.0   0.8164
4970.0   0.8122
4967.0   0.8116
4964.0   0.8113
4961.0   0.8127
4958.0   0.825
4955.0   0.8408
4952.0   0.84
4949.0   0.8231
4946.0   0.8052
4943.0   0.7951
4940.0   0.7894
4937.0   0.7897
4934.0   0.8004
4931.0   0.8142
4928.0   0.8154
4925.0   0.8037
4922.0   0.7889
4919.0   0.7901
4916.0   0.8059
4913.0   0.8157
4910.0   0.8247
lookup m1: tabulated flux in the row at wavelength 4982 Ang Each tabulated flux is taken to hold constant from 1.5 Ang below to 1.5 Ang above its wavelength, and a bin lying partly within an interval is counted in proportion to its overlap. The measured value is 0.78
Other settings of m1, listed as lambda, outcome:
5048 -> 0.803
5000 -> 0.7925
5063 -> 0.8341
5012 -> 0.7735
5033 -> 0.8126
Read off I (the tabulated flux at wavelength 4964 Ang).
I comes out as 0.8113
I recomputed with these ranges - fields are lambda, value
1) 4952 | 0.84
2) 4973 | 0.8164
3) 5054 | 0.8222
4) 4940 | 0.7894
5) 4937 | 0.7897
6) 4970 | 0.8122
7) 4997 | 0.799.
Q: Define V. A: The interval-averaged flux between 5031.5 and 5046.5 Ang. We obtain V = 0.787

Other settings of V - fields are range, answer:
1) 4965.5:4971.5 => 0.812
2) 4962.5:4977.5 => 0.813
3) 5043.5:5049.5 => 0.794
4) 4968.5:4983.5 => 0.805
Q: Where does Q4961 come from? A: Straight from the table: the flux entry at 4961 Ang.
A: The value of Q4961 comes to 0.8127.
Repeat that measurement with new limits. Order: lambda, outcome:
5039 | 0.7734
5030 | 0.8174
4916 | 0.8059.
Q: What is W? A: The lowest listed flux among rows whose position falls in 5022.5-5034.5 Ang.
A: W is 0.7945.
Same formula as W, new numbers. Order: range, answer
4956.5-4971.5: 0.8113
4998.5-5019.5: 0.7715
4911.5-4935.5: 0.7889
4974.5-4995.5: 0.78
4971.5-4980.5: 0.7993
